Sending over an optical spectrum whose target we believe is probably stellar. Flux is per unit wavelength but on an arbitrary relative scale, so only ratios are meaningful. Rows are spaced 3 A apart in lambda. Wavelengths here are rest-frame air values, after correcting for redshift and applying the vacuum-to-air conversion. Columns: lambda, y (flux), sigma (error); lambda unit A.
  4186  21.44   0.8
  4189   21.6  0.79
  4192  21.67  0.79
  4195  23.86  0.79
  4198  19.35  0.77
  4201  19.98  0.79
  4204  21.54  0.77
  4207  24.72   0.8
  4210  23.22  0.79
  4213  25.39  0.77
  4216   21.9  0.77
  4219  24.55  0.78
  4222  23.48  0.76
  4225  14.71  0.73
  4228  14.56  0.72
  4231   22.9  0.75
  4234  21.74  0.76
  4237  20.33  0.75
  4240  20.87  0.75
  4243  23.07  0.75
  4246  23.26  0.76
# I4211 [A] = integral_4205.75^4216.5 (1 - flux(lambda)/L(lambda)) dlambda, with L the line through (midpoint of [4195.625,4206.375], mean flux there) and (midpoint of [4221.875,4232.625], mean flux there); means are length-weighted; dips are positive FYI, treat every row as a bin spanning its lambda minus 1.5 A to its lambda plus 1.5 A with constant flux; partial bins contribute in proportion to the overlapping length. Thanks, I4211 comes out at -2.2 A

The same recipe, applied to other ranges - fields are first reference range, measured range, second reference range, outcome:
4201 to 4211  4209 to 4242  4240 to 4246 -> 2.0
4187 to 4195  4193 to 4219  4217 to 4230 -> -2.2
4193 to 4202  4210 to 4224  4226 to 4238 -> -2.2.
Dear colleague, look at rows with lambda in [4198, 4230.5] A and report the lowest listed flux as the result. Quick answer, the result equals 14.56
